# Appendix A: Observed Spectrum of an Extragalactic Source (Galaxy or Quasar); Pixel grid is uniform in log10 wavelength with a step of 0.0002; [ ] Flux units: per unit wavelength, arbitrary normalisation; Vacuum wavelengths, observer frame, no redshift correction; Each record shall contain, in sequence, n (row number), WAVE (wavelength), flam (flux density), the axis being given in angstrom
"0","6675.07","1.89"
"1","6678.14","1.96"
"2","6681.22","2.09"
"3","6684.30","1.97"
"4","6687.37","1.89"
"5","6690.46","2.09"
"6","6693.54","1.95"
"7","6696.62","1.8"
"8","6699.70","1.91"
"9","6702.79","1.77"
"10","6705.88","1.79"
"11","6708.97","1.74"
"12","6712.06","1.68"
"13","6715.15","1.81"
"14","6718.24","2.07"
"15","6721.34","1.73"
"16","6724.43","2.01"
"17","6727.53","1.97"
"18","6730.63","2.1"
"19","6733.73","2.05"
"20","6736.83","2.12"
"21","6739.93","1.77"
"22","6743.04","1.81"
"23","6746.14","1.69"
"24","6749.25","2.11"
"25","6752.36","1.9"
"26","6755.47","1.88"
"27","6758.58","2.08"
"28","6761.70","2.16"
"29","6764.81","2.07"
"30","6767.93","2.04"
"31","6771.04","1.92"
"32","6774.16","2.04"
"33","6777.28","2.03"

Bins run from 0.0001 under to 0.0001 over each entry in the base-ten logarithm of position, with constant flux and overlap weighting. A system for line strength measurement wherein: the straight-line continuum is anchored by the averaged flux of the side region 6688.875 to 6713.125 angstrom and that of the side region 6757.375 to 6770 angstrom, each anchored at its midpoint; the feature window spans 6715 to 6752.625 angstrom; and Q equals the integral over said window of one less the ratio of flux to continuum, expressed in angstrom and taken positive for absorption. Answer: 0.5 angstrom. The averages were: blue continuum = 1.84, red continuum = 2.08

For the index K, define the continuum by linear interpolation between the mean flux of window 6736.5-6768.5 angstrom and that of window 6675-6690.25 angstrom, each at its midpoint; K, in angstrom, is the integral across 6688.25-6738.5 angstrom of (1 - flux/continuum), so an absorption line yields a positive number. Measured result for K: 1.5 angstrom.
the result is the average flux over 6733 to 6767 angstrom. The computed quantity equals 1.97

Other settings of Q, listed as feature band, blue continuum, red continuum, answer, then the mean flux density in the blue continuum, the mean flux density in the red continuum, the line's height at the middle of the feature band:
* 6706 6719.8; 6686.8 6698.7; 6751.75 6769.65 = 1.0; 1.93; 2.03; 1.96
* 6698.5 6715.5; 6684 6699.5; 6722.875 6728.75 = 1.6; 1.94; 1.99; 1.96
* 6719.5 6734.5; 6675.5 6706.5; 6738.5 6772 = -0.2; 1.92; 1.95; 1.94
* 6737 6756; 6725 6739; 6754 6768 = 1.6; 2.04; 2.05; 2.05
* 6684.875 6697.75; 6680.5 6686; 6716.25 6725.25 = 0.4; 2.02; 1.93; 2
